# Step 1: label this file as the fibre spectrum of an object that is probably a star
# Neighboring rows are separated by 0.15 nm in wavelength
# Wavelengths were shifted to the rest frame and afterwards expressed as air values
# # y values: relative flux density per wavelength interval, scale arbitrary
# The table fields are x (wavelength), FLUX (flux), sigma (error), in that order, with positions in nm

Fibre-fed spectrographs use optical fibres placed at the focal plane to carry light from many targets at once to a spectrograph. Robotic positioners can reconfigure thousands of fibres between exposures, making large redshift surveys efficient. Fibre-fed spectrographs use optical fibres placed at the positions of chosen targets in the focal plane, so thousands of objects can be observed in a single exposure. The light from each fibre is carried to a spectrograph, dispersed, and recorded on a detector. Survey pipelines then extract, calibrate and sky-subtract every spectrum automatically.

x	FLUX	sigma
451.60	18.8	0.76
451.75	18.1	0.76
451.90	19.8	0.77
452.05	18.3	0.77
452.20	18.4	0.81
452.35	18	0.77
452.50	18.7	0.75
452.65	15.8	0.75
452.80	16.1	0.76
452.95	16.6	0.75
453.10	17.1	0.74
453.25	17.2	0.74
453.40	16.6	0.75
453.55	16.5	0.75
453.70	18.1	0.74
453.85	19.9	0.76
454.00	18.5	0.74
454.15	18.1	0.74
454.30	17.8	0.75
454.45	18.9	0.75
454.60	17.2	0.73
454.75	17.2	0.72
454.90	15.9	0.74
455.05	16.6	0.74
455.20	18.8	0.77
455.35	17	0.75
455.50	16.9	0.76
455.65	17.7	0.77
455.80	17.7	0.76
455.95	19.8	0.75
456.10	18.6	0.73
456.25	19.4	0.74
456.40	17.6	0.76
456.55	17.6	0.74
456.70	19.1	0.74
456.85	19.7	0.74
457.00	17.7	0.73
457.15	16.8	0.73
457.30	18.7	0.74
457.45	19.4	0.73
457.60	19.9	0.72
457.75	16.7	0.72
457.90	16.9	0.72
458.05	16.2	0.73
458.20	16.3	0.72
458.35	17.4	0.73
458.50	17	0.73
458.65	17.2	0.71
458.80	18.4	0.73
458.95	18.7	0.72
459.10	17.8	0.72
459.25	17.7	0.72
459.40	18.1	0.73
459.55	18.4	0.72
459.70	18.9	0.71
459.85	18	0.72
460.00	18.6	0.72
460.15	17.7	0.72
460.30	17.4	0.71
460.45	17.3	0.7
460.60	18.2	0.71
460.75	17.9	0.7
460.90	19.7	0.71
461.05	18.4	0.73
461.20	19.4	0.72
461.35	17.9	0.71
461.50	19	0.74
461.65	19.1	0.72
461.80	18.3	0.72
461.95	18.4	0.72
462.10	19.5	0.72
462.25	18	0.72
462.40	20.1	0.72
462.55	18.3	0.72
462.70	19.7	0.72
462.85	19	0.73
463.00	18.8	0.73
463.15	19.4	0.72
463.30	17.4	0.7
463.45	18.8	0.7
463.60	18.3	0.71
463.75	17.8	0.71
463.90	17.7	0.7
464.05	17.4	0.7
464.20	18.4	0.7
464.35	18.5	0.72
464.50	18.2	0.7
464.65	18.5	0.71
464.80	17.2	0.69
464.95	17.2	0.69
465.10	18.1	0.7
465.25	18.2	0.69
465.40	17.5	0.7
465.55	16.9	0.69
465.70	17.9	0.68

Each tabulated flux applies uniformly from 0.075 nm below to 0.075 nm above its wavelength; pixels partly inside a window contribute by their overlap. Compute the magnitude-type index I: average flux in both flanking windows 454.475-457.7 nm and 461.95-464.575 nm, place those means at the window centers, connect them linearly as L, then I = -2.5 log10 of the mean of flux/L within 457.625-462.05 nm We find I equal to 0.02 mag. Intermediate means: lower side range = 18.1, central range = 18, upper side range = 18.5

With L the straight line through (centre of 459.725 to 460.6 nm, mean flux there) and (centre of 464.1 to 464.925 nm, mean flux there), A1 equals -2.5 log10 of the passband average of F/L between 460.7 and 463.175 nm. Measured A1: -0.05 mag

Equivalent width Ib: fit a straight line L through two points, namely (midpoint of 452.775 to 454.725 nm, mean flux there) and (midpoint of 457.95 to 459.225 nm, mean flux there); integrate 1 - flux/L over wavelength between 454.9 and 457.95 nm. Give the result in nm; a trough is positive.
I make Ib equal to -0.11 nm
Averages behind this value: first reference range 17.6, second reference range 17.4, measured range 18.1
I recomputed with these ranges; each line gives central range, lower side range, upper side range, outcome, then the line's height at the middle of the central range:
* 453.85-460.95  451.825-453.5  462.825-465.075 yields -0.011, 17.8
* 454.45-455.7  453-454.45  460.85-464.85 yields 0.040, 17.9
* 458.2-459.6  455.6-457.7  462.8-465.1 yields 0.040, 18.4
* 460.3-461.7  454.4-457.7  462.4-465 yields -0.013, 18.2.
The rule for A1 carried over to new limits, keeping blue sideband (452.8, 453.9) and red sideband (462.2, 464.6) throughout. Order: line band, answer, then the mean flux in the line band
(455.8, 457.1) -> -0.06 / 18.6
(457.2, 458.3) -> 0.01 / 17.7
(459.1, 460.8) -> 0.00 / 18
